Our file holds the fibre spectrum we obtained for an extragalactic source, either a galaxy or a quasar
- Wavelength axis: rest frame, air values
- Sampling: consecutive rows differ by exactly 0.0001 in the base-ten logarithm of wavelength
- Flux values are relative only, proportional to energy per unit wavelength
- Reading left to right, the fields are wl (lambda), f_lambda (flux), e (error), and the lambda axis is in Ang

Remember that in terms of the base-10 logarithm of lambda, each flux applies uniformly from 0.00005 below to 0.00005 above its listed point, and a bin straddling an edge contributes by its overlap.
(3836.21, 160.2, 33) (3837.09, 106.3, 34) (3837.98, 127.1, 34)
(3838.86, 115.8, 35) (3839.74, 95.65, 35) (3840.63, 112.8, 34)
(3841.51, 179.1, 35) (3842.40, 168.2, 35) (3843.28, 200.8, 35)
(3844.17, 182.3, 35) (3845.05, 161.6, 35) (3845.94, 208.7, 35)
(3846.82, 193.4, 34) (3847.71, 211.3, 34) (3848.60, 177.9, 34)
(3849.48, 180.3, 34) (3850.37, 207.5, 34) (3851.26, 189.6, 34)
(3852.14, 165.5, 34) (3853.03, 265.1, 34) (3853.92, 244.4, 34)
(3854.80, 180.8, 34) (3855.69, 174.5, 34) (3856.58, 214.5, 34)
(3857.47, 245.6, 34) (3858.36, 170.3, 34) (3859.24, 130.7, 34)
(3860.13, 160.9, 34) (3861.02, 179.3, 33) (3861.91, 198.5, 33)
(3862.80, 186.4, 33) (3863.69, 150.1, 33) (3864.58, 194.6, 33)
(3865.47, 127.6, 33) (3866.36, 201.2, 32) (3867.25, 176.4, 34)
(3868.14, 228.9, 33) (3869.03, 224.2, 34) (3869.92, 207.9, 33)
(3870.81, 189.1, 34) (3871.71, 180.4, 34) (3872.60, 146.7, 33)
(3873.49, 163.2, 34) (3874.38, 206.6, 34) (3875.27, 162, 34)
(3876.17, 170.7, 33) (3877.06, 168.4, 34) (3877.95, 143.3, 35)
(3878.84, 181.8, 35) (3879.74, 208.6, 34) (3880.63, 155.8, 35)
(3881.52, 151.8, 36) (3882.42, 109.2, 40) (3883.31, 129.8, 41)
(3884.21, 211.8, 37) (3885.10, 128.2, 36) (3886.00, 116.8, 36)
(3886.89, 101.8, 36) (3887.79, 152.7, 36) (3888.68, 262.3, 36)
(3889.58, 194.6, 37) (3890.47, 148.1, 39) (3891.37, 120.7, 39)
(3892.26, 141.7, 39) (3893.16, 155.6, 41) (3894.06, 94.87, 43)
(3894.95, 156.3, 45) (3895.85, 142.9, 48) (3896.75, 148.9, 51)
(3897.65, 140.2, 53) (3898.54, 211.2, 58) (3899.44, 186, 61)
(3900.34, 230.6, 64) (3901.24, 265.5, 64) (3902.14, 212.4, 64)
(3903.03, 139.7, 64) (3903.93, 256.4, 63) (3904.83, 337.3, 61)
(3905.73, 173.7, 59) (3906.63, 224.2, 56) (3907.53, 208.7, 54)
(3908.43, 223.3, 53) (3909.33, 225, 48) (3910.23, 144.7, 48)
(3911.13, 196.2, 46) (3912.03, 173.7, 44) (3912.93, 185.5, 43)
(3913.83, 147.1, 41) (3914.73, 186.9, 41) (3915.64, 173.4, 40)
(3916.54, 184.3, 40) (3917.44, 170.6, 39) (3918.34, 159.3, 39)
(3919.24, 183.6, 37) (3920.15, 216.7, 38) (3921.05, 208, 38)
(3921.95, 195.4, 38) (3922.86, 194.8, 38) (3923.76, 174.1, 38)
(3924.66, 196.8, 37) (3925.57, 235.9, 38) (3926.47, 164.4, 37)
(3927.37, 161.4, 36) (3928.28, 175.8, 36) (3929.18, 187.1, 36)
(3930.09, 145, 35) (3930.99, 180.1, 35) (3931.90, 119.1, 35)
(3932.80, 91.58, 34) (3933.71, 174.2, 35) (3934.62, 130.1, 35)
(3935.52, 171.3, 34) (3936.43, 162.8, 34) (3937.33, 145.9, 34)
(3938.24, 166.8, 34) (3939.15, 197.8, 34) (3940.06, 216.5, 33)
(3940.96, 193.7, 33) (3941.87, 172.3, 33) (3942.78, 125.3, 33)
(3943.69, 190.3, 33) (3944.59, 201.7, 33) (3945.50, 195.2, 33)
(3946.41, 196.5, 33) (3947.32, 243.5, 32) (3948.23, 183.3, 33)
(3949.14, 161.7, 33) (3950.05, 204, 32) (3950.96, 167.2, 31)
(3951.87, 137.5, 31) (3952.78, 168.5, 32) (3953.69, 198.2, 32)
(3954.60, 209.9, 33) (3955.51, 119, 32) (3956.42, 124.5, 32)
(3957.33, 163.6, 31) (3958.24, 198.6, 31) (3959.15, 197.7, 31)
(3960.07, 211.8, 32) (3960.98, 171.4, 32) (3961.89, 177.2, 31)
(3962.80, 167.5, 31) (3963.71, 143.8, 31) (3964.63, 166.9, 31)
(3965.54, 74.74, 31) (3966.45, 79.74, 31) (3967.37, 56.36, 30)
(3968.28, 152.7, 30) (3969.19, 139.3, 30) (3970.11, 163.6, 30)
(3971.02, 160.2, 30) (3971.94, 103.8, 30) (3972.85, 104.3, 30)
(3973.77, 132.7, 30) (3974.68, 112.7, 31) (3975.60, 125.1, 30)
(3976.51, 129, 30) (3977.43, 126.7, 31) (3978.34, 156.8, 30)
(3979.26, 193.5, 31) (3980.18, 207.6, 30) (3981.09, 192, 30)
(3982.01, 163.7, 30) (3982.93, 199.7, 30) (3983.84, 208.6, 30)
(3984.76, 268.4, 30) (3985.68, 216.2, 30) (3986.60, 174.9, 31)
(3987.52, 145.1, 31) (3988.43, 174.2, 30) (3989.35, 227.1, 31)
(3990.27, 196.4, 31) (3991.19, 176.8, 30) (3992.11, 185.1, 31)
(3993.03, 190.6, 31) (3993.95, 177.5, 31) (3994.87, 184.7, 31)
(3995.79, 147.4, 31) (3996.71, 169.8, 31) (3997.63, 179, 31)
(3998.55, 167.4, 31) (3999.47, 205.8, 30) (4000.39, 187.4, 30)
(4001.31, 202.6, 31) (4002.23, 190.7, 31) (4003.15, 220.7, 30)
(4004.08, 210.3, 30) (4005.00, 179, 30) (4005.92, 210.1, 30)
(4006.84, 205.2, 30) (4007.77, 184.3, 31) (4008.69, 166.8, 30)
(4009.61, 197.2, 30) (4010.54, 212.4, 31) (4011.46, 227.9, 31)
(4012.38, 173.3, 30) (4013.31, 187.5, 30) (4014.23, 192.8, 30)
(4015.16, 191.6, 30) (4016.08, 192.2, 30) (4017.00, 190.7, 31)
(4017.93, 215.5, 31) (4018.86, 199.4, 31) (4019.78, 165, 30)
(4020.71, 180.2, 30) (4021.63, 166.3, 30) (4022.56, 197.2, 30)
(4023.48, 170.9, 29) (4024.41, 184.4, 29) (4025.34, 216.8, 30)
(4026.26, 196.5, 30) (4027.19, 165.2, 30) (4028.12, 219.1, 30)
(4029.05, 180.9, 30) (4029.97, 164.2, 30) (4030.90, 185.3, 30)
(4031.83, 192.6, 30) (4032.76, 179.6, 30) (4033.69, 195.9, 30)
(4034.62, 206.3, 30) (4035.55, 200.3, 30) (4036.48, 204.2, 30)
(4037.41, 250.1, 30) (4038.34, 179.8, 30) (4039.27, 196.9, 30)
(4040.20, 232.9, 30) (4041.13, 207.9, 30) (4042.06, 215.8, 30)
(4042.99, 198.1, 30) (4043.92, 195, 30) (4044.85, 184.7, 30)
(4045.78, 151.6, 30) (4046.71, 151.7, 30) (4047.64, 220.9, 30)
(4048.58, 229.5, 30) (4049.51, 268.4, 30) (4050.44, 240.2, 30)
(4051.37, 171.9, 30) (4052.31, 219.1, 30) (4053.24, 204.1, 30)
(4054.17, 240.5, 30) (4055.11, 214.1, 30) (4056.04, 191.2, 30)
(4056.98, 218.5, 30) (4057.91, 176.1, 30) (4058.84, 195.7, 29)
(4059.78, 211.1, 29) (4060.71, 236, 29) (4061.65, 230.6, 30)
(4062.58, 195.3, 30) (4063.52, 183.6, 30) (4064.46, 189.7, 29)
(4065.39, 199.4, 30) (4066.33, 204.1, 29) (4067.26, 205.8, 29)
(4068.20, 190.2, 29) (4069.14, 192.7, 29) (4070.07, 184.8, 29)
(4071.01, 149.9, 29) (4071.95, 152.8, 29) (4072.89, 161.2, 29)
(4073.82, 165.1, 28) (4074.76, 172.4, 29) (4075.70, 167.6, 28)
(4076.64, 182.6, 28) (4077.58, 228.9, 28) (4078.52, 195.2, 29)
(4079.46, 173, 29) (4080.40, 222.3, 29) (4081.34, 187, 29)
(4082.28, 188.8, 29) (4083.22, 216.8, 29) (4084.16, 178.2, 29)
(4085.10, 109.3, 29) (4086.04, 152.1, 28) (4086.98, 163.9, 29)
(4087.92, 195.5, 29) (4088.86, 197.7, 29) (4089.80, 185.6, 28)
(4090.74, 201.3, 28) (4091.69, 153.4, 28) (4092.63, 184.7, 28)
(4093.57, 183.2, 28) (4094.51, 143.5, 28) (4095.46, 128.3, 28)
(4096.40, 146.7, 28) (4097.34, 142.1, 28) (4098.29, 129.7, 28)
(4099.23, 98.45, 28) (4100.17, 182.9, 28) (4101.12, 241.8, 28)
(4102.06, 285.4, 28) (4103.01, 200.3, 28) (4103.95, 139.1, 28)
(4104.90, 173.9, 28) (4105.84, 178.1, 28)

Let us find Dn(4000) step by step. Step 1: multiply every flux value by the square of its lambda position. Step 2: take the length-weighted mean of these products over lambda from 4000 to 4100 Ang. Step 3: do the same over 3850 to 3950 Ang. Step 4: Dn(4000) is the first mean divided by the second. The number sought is 1.1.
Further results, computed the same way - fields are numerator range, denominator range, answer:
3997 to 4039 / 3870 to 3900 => 1.28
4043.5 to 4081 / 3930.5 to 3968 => 1.26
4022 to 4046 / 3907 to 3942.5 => 1.16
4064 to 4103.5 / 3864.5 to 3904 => 1.16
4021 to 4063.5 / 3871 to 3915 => 1.23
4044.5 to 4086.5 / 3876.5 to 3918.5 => 1.19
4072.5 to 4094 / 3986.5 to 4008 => 1.01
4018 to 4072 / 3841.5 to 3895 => 1.23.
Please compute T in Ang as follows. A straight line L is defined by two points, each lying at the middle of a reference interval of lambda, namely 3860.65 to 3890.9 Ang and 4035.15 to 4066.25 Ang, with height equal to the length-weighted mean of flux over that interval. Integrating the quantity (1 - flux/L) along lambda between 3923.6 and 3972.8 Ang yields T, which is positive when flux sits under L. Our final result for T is 5.7 Ang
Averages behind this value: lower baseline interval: 172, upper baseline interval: 206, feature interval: 165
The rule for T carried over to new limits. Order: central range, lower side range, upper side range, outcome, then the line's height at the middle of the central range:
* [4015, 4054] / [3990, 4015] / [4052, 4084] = -1.0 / 192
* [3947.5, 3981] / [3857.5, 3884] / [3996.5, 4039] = 5.8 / 186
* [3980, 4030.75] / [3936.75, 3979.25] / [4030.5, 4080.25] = -3.6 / 178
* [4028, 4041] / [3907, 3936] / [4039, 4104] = -0.8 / 187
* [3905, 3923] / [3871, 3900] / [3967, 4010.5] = -3.0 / 164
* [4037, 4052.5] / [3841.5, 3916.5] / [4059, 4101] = -2.3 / 180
